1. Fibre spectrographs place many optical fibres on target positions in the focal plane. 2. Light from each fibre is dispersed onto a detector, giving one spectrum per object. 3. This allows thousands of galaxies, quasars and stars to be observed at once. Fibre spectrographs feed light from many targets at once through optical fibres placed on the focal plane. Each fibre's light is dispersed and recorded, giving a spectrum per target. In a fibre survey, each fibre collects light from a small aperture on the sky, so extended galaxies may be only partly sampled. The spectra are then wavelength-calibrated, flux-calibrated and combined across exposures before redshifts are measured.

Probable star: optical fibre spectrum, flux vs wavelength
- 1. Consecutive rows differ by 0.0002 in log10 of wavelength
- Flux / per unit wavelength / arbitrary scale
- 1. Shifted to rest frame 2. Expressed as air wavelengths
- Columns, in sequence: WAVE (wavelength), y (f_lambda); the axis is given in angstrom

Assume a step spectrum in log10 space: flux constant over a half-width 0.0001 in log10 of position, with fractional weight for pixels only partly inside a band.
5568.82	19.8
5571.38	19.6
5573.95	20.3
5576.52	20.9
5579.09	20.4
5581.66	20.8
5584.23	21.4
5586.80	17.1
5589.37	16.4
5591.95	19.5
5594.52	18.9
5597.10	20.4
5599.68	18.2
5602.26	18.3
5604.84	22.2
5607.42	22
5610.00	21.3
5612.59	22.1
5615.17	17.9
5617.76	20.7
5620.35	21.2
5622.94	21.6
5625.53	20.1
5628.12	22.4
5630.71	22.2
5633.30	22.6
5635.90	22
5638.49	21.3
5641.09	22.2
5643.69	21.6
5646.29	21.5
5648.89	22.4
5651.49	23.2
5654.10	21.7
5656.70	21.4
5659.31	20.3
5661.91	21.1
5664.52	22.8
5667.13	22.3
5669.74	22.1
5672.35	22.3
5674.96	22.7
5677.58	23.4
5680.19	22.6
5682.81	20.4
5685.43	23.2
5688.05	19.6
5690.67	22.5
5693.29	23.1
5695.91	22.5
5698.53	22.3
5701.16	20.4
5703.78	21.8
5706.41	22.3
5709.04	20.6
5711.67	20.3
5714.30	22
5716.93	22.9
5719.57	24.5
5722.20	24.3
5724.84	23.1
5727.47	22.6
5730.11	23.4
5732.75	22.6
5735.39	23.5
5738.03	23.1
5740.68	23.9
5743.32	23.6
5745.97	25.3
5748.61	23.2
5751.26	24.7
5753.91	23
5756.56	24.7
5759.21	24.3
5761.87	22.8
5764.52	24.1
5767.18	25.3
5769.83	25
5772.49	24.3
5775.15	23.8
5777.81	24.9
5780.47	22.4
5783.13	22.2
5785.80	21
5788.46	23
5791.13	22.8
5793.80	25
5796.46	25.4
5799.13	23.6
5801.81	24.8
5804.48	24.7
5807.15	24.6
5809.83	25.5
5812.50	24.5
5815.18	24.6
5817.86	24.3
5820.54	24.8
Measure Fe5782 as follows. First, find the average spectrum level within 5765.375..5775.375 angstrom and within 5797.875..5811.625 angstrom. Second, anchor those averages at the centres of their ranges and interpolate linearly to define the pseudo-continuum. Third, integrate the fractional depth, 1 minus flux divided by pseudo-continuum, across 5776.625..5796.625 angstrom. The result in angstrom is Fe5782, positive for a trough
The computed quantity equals 1.2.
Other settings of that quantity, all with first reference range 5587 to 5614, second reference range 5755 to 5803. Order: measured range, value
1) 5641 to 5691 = -1.6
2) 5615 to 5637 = -1.0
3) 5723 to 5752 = -0.8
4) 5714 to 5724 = -0.5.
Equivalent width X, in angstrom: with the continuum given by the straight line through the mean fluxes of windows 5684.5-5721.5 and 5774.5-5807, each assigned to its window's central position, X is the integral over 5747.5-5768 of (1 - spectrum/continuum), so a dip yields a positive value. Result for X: -0.83 angstrom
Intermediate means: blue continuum 22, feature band 24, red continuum 23.7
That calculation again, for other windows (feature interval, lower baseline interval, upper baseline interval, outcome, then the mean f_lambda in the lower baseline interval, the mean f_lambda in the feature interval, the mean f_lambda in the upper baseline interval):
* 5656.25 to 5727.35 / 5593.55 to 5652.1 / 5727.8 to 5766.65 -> 1.41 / 21.1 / 22.1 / 23.7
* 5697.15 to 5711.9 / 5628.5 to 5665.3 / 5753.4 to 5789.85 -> 0.86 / 21.9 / 21.4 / 23.6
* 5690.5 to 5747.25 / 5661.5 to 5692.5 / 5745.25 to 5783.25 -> 0.71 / 22.1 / 22.8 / 24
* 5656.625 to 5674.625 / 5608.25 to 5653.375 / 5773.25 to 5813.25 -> 0.18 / 21.6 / 21.8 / 23.9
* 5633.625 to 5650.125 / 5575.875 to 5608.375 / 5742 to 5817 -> -0.82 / 19.7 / 21.9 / 24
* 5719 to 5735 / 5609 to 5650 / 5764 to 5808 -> -0.27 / 21.4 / 23.4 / 23.9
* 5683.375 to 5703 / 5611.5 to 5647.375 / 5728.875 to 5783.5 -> 0.64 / 21.4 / 21.9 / 23.8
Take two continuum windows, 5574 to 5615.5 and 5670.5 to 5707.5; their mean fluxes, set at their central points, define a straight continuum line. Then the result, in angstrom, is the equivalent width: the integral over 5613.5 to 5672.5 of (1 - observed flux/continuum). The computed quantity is -1.6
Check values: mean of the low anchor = 19.9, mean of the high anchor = 22.1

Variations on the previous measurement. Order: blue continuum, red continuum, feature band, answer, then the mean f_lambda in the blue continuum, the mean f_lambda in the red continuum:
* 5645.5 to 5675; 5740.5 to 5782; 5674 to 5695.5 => 0.3 angstrom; 22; 24.1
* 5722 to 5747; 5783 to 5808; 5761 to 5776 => -0.4 angstrom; 23.5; 23.8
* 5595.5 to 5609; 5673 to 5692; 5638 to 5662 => -0.5 angstrom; 20.2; 22.1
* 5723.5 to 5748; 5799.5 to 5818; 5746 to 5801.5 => 0.6 angstrom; 23.5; 24.7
